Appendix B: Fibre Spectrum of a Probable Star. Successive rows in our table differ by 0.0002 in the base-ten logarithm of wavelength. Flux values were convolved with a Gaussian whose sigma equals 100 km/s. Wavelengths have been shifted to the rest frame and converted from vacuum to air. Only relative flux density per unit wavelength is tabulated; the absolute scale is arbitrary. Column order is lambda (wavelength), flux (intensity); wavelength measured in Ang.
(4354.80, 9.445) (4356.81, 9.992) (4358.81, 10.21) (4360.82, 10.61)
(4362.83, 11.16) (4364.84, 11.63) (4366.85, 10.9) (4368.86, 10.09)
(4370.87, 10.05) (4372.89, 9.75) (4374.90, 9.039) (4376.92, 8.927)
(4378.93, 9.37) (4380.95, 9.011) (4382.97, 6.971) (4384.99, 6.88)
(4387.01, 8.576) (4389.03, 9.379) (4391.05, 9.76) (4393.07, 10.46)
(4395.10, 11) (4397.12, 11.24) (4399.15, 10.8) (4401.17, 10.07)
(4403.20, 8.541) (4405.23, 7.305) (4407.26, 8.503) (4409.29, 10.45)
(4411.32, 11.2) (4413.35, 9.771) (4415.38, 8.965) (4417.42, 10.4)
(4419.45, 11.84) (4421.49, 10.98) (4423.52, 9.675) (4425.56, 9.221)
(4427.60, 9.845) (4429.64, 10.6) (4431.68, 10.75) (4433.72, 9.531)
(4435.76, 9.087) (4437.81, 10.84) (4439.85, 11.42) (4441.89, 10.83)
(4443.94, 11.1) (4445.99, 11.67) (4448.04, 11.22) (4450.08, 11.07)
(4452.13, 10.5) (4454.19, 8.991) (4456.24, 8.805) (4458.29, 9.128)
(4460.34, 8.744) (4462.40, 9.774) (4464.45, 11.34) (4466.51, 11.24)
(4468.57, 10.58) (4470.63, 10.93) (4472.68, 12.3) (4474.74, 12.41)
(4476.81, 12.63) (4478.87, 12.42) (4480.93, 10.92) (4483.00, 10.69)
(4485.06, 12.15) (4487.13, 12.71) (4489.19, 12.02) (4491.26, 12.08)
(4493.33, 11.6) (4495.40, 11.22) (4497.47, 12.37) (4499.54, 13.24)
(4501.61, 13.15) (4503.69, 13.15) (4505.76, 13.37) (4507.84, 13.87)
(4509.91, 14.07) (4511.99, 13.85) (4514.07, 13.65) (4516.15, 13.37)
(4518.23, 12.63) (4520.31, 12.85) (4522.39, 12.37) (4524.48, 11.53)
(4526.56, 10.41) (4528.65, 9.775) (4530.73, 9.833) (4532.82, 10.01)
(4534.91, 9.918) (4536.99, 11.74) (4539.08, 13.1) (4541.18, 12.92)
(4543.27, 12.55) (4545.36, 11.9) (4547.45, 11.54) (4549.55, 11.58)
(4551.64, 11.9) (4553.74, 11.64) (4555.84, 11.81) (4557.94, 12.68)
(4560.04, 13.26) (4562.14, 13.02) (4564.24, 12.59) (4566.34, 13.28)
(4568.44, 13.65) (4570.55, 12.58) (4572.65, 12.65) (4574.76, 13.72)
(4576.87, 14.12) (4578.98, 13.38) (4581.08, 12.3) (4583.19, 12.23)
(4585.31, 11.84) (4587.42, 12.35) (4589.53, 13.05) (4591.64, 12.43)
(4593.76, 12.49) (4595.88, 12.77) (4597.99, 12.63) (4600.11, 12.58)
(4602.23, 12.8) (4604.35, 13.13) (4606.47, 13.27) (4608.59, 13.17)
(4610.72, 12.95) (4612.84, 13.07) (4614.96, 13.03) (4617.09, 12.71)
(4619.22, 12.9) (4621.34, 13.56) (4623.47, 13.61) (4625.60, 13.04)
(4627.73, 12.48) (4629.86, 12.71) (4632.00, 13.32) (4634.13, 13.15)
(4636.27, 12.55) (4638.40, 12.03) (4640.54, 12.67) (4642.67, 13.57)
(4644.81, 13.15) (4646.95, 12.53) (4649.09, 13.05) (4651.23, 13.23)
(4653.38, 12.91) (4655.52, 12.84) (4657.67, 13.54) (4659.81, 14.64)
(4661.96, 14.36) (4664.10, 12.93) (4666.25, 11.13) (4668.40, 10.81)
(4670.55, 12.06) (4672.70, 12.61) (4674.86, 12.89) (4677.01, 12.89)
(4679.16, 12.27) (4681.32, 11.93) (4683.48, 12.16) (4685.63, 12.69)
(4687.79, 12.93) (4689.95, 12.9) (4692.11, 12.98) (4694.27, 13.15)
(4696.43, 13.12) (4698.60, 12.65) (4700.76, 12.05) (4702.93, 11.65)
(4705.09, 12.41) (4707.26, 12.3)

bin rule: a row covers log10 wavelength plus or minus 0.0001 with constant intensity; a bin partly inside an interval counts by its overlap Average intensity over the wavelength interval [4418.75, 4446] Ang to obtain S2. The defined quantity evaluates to 10.5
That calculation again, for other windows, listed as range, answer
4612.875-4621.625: 13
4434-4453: 10.8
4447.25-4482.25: 10.8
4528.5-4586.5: 12.2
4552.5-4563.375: 12.5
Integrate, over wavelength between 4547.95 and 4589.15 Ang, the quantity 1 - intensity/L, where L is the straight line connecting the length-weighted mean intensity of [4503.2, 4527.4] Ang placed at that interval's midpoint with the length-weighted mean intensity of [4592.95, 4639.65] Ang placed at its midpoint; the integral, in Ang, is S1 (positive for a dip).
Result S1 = 0.9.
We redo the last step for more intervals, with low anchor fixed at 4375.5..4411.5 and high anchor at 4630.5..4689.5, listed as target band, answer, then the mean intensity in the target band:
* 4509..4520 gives -2.6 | 13.5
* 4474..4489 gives -2.2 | 12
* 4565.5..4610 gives -3.9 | 12.9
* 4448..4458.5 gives 0.2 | 9.9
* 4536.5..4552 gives -1.3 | 12.2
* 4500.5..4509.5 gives -2.2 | 13.4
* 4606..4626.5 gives -1.6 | 13.1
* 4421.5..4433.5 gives -0.4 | 10.1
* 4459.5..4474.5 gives -0.8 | 10.8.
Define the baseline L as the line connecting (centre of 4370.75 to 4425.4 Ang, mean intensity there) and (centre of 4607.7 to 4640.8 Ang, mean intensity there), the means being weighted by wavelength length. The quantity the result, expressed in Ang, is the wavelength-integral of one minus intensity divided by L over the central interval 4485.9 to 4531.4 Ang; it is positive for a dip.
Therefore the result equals -5.0 Ang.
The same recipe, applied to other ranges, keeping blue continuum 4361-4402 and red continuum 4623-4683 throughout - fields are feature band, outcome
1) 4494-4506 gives -1.7 Ang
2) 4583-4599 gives -0.5 Ang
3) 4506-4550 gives -2.7 Ang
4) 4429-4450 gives -0.6 Ang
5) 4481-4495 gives -1.0 Ang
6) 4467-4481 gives -1.3 Ang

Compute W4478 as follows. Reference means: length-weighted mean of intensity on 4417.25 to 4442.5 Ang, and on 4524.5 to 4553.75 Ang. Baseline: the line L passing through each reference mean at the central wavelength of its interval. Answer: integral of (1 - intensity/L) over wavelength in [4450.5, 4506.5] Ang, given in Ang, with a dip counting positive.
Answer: -3.1 Ang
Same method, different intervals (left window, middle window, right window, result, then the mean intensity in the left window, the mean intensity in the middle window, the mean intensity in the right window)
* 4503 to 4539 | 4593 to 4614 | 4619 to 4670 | -0.35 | 12.2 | 12.9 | 12.9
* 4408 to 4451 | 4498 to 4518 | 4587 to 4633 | -3.32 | 10.5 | 13.5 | 12.9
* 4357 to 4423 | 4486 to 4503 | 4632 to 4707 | -2.21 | 9.81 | 12.3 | 12.7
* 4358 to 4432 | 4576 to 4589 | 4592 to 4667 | -0.36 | 9.83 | 12.7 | 13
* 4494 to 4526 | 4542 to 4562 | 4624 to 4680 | 1.16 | 12.9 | 12.1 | 12.8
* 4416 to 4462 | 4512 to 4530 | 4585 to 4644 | -1.04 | 10.3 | 12.1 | 12.9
